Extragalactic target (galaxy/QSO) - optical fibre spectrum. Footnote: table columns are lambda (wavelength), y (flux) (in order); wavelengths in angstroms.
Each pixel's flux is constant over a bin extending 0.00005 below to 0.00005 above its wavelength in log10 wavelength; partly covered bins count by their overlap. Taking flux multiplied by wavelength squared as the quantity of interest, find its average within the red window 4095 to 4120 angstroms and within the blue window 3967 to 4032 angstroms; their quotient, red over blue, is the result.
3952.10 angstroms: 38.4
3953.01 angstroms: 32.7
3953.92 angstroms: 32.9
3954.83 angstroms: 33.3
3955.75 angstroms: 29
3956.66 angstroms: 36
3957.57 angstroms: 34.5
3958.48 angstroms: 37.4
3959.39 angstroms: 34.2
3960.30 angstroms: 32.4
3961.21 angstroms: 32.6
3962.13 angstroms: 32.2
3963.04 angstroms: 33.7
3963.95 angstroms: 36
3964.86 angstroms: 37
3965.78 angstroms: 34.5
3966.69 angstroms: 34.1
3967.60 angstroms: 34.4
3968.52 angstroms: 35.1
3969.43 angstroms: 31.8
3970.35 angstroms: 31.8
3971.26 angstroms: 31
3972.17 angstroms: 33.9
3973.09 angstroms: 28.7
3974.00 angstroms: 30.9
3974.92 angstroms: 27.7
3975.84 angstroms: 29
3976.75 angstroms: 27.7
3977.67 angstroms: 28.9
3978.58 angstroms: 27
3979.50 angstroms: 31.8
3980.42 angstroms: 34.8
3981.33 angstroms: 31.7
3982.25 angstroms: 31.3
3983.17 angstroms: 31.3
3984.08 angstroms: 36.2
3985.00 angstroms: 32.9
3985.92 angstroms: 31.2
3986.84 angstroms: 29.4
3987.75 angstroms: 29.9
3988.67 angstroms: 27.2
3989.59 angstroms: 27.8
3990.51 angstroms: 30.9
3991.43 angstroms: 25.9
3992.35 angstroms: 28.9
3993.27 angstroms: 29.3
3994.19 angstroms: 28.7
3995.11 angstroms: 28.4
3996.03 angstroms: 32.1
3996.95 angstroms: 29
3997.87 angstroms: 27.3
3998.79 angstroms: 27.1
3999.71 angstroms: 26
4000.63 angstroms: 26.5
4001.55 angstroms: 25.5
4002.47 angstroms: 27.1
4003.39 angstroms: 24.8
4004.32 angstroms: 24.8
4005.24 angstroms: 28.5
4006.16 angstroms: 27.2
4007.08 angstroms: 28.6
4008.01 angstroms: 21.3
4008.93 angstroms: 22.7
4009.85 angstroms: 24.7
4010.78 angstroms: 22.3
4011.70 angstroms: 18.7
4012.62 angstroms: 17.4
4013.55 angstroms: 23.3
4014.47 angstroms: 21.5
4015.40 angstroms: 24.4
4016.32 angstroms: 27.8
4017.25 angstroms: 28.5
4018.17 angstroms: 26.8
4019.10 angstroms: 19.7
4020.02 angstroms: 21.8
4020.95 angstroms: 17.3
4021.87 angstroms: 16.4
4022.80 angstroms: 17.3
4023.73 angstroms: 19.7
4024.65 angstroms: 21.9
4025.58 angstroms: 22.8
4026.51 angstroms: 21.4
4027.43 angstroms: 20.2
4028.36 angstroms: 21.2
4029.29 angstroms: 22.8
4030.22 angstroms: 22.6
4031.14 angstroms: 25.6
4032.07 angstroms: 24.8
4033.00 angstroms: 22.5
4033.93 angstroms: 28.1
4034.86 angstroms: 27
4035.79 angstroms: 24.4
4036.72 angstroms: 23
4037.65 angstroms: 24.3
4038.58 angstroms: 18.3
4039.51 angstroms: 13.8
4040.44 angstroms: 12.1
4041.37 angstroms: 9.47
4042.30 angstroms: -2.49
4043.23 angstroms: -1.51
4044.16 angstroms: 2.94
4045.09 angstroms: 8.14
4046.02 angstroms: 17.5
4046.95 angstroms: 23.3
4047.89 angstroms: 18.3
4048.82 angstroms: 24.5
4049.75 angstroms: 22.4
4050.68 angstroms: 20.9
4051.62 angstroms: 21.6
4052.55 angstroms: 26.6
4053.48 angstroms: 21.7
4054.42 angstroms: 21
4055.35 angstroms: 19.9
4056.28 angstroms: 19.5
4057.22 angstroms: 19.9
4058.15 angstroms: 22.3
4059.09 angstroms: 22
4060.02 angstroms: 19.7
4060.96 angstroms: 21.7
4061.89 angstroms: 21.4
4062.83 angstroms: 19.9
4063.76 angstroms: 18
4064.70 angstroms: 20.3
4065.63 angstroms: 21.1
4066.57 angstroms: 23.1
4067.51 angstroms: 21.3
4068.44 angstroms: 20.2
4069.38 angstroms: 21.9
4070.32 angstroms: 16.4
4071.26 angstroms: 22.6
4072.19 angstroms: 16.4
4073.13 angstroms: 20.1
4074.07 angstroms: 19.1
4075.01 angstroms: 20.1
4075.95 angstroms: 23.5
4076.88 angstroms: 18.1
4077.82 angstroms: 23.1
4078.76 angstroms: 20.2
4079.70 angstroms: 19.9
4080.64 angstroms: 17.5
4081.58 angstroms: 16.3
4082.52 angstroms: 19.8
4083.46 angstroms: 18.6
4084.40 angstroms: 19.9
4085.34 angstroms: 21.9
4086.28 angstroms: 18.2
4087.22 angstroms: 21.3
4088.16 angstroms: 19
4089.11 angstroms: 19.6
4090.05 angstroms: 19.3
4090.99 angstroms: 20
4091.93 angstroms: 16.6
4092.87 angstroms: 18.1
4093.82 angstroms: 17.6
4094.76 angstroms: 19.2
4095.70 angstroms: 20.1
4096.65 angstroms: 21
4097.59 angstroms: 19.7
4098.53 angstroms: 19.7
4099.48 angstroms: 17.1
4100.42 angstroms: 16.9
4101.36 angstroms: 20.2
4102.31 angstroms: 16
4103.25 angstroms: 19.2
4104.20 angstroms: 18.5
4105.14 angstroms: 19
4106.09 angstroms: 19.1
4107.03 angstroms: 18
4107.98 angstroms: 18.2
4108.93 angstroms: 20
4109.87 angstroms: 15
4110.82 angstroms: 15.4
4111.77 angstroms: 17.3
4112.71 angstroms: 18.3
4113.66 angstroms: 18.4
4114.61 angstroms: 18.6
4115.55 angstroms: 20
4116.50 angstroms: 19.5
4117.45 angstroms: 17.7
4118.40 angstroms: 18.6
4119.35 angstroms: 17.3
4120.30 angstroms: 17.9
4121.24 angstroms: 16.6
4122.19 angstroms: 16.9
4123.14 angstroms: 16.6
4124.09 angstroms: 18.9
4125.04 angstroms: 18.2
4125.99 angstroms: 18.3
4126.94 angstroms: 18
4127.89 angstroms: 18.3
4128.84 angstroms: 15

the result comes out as 0.7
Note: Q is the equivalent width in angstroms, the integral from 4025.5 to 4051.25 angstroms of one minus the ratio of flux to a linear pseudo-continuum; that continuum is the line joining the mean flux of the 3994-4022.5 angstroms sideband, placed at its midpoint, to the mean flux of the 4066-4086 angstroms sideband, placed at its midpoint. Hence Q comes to 4.8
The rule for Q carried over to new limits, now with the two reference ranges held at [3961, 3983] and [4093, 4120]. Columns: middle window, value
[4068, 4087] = 1.4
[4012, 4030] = 3.6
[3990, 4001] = 0.5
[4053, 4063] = 1.0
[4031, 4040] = 0.9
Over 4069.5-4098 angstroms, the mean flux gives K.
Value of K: 19.5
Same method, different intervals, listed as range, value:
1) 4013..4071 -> 20.1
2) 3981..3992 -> 30.4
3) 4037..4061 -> 17.2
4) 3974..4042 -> 25.2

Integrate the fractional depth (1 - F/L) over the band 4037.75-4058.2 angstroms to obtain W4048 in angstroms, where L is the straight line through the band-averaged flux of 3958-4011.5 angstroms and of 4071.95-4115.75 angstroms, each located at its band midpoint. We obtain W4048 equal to 6.09 angstroms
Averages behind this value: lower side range 29.9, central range 16.4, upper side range 18.9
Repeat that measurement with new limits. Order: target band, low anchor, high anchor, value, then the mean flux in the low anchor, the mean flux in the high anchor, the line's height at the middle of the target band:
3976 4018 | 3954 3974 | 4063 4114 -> 3.12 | 33.4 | 19.2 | 29.7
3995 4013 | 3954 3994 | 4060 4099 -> 1.85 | 31.7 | 19.8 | 28.3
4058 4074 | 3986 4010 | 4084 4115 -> 0.84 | 27.4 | 18.7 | 21.5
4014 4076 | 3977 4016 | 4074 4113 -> 8.39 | 27.5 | 18.9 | 23.2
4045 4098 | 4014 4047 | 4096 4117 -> -3.64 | 19.3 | 18.4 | 18.8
